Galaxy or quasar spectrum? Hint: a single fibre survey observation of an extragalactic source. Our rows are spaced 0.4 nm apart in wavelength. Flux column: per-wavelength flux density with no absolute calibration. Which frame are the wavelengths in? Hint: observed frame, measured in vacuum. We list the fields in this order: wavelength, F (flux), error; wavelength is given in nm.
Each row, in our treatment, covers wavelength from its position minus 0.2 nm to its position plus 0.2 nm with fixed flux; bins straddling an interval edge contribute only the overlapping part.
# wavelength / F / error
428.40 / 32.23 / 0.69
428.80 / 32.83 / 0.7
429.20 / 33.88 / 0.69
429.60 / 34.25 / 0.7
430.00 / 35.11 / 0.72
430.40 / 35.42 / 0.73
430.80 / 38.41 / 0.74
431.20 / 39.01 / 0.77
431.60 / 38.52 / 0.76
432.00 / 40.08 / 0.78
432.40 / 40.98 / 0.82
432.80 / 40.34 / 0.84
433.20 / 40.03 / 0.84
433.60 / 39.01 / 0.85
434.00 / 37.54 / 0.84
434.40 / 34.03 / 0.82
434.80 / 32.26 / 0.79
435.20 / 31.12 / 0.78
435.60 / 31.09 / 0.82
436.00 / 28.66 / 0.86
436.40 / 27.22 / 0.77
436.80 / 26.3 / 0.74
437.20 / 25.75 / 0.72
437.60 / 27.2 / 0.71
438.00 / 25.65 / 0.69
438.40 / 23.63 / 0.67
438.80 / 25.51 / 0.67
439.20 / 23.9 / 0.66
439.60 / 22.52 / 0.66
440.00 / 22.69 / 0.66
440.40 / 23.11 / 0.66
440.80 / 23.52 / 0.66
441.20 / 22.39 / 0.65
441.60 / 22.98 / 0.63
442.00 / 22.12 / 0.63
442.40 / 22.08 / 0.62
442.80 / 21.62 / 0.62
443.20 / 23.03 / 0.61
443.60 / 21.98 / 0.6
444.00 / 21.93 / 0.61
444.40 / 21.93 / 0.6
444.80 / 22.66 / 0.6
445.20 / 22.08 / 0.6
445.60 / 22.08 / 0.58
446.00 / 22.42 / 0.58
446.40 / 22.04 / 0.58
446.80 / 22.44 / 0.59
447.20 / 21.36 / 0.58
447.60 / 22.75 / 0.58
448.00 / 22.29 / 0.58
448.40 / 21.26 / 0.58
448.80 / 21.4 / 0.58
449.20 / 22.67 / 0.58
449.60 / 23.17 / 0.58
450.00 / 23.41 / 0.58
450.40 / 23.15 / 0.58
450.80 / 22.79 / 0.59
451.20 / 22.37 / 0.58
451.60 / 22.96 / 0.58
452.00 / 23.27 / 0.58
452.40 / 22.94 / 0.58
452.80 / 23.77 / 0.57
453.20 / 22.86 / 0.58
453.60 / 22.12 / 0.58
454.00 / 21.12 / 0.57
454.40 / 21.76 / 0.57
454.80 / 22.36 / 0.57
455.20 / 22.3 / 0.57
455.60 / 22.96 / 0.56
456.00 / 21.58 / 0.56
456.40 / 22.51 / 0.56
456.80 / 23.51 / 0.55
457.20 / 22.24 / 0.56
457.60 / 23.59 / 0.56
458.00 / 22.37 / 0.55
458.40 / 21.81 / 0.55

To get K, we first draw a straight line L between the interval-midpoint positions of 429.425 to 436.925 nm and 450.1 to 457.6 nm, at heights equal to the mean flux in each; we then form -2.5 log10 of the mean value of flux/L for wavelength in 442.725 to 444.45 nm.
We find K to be 0.290 mag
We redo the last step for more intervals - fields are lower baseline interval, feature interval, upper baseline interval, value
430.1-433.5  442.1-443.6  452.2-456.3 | 0.355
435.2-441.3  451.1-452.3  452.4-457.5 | 0.007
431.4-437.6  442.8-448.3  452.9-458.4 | 0.249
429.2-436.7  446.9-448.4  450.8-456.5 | 0.191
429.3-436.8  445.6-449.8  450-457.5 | 0.187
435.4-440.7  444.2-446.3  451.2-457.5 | 0.095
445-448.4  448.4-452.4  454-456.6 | -0.028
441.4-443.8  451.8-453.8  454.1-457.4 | -0.031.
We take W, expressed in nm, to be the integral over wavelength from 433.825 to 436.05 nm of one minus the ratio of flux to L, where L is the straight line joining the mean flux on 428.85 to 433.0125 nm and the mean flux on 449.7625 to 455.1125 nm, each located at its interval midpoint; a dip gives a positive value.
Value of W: 0.13 nm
